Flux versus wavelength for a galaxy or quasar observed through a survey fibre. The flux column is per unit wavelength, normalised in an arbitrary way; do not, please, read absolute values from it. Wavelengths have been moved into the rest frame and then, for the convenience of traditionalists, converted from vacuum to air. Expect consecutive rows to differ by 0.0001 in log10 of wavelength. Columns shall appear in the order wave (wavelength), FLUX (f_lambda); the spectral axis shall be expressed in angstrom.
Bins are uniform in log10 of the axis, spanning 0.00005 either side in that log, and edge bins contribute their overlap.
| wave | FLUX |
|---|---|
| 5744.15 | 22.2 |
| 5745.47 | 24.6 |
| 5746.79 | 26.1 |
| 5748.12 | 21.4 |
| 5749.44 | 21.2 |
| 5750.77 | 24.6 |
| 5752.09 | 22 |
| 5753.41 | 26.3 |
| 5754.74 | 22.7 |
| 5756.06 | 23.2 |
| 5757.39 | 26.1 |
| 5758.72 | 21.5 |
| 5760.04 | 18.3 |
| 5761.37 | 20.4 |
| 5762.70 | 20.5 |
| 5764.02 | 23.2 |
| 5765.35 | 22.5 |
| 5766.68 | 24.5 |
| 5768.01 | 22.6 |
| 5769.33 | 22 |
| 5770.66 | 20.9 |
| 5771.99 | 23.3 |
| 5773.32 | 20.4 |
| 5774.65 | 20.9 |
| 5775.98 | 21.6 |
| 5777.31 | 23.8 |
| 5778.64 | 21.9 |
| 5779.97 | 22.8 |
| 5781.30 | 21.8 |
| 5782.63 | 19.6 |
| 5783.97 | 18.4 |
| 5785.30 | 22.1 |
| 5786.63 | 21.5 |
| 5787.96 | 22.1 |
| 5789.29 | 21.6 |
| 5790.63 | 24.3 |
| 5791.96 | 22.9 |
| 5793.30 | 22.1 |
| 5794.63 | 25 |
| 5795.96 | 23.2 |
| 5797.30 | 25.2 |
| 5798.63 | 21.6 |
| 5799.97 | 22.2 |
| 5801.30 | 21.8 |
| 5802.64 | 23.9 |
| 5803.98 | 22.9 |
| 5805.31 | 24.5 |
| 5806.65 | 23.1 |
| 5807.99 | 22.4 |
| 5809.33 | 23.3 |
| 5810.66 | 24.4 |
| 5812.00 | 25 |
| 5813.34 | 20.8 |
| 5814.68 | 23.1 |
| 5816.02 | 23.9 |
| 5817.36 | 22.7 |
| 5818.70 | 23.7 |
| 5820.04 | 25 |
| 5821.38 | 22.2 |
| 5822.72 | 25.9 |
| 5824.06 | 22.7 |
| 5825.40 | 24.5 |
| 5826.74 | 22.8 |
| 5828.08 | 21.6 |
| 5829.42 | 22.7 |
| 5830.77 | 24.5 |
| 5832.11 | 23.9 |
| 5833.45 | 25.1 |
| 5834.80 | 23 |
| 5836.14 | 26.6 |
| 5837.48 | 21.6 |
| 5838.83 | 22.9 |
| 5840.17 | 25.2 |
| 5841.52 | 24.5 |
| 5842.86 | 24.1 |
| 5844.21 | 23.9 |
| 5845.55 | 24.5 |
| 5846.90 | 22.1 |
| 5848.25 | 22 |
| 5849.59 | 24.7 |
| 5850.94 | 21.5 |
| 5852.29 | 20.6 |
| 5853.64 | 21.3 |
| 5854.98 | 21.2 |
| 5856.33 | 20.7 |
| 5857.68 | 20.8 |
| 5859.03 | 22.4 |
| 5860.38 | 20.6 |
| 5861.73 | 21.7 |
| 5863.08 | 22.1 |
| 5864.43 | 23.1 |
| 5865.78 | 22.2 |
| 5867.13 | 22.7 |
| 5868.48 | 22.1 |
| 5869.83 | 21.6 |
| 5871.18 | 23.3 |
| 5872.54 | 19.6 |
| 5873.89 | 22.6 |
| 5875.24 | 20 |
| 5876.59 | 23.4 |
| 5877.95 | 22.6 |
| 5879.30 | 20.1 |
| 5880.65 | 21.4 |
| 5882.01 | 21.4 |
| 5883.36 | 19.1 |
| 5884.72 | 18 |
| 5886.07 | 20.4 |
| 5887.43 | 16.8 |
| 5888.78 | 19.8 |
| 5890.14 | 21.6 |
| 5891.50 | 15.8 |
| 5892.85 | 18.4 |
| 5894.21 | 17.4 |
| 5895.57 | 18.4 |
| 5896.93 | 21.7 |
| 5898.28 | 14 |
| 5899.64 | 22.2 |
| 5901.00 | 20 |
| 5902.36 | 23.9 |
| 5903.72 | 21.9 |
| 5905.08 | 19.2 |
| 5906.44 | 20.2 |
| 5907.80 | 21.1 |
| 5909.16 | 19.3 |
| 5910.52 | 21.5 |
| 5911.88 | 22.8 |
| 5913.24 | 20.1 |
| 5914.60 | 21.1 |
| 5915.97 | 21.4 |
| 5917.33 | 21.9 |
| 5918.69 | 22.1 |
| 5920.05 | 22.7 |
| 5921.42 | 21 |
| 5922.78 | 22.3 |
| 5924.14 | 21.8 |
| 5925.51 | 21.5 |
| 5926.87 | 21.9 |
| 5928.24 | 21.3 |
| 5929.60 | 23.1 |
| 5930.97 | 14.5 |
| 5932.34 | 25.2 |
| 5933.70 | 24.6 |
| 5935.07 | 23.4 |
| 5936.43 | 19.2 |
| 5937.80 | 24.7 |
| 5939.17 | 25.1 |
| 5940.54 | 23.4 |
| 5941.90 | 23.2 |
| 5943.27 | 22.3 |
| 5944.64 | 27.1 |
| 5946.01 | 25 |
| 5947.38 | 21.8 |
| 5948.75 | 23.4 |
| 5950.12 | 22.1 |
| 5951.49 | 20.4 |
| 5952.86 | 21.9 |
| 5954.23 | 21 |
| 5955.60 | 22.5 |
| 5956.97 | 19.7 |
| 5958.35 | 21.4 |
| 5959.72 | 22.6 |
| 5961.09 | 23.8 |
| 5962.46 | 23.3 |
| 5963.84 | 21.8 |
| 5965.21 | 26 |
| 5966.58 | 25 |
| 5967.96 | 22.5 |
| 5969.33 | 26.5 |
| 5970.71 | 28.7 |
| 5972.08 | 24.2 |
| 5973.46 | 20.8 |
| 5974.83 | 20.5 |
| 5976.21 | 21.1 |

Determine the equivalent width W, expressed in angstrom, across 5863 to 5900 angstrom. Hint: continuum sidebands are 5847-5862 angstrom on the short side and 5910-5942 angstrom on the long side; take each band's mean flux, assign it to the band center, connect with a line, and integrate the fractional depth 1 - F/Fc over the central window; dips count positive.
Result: 2.4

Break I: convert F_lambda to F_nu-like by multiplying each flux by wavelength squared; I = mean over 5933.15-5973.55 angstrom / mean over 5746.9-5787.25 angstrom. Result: 1.1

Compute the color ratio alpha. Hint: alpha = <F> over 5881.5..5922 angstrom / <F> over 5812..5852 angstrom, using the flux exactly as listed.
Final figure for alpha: 0.9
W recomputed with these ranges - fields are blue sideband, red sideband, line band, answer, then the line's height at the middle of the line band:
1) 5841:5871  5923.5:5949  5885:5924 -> 3.90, 22.6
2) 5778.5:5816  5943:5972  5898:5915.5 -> 1.80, 23.1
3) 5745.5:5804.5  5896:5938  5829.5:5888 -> -1.01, 21.8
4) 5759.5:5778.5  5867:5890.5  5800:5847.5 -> -4.94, 21.3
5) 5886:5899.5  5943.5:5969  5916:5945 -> -1.79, 21.1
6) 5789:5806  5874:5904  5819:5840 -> -1.57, 22.1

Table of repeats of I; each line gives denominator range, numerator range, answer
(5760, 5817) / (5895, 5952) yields 1.02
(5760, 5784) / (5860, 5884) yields 1.03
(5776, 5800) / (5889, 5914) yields 0.93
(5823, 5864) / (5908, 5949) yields 1.00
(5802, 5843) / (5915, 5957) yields 0.98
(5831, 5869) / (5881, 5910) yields 0.87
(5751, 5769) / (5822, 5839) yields 1.07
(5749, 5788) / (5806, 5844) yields 1.09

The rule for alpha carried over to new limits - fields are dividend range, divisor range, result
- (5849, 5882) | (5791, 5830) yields 0.93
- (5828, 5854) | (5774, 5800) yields 1.05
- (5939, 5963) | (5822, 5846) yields 0.95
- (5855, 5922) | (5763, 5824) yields 0.91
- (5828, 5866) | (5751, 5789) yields 1.03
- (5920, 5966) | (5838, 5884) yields 1.02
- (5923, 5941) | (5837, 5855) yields 0.97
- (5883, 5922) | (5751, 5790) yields 0.91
